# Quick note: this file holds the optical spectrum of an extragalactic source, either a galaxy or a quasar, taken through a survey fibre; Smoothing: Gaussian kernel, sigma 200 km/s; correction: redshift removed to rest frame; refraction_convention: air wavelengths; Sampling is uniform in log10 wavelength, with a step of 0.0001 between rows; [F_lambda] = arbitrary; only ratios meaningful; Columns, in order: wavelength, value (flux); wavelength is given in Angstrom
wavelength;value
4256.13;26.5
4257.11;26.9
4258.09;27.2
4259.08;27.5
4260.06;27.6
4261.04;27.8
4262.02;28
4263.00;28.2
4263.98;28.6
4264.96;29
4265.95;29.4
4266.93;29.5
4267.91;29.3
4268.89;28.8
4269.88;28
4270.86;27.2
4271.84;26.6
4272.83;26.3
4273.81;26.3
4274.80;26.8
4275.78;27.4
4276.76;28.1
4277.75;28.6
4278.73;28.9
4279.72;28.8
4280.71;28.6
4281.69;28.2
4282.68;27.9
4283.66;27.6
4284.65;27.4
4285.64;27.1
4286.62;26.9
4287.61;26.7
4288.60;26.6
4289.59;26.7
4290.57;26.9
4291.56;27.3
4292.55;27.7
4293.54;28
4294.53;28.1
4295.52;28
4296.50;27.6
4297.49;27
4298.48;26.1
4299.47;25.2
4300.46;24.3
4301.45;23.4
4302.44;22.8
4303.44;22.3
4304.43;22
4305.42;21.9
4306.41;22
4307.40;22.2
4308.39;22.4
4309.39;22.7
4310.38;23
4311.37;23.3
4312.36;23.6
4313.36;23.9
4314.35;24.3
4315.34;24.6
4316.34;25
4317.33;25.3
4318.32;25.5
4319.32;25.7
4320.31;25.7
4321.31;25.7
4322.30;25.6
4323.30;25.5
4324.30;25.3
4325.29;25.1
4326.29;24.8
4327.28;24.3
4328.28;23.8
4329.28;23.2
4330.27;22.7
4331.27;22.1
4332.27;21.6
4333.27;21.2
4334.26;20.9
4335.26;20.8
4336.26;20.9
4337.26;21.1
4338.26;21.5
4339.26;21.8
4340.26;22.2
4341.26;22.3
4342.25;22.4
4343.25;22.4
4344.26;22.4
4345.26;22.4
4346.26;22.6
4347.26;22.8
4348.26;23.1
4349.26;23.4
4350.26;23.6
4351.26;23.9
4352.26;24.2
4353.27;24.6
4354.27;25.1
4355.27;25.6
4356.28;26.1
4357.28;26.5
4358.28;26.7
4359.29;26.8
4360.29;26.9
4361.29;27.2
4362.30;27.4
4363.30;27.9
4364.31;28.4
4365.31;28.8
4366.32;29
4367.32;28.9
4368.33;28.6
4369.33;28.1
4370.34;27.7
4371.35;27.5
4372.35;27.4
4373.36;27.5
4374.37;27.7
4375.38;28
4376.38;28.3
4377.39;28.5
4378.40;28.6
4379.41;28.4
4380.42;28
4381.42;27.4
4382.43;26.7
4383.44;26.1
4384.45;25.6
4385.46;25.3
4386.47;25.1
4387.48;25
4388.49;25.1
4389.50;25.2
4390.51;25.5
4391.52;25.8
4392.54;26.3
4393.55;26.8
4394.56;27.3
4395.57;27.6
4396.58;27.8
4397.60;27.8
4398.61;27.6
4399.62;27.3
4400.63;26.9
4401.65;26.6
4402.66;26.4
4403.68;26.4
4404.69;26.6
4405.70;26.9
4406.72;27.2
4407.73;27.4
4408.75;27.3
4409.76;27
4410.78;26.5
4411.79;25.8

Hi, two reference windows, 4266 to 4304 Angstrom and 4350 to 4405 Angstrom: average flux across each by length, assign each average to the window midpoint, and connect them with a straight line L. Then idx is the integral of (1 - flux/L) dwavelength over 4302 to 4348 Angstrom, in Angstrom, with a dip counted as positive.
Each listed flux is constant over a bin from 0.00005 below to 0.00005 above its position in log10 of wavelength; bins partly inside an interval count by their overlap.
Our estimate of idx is 6.5 Angstrom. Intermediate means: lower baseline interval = 27.1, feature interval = 23.2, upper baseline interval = 26.9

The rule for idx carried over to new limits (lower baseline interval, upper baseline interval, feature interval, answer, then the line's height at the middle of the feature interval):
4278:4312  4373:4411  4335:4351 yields 2.46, 26.3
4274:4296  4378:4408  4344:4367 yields 1.27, 27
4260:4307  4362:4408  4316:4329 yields 0.90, 27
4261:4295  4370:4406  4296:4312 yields 2.30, 27.6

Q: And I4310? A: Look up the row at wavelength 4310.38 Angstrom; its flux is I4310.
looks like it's 23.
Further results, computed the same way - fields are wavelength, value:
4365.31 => 28.8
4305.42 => 21.9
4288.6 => 26.6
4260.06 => 27.6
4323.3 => 25.5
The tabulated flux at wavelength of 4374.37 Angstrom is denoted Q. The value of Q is 27.7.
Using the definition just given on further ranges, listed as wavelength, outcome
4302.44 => 22.8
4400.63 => 26.9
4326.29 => 24.8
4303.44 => 22.3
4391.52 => 25.8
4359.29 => 26.8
